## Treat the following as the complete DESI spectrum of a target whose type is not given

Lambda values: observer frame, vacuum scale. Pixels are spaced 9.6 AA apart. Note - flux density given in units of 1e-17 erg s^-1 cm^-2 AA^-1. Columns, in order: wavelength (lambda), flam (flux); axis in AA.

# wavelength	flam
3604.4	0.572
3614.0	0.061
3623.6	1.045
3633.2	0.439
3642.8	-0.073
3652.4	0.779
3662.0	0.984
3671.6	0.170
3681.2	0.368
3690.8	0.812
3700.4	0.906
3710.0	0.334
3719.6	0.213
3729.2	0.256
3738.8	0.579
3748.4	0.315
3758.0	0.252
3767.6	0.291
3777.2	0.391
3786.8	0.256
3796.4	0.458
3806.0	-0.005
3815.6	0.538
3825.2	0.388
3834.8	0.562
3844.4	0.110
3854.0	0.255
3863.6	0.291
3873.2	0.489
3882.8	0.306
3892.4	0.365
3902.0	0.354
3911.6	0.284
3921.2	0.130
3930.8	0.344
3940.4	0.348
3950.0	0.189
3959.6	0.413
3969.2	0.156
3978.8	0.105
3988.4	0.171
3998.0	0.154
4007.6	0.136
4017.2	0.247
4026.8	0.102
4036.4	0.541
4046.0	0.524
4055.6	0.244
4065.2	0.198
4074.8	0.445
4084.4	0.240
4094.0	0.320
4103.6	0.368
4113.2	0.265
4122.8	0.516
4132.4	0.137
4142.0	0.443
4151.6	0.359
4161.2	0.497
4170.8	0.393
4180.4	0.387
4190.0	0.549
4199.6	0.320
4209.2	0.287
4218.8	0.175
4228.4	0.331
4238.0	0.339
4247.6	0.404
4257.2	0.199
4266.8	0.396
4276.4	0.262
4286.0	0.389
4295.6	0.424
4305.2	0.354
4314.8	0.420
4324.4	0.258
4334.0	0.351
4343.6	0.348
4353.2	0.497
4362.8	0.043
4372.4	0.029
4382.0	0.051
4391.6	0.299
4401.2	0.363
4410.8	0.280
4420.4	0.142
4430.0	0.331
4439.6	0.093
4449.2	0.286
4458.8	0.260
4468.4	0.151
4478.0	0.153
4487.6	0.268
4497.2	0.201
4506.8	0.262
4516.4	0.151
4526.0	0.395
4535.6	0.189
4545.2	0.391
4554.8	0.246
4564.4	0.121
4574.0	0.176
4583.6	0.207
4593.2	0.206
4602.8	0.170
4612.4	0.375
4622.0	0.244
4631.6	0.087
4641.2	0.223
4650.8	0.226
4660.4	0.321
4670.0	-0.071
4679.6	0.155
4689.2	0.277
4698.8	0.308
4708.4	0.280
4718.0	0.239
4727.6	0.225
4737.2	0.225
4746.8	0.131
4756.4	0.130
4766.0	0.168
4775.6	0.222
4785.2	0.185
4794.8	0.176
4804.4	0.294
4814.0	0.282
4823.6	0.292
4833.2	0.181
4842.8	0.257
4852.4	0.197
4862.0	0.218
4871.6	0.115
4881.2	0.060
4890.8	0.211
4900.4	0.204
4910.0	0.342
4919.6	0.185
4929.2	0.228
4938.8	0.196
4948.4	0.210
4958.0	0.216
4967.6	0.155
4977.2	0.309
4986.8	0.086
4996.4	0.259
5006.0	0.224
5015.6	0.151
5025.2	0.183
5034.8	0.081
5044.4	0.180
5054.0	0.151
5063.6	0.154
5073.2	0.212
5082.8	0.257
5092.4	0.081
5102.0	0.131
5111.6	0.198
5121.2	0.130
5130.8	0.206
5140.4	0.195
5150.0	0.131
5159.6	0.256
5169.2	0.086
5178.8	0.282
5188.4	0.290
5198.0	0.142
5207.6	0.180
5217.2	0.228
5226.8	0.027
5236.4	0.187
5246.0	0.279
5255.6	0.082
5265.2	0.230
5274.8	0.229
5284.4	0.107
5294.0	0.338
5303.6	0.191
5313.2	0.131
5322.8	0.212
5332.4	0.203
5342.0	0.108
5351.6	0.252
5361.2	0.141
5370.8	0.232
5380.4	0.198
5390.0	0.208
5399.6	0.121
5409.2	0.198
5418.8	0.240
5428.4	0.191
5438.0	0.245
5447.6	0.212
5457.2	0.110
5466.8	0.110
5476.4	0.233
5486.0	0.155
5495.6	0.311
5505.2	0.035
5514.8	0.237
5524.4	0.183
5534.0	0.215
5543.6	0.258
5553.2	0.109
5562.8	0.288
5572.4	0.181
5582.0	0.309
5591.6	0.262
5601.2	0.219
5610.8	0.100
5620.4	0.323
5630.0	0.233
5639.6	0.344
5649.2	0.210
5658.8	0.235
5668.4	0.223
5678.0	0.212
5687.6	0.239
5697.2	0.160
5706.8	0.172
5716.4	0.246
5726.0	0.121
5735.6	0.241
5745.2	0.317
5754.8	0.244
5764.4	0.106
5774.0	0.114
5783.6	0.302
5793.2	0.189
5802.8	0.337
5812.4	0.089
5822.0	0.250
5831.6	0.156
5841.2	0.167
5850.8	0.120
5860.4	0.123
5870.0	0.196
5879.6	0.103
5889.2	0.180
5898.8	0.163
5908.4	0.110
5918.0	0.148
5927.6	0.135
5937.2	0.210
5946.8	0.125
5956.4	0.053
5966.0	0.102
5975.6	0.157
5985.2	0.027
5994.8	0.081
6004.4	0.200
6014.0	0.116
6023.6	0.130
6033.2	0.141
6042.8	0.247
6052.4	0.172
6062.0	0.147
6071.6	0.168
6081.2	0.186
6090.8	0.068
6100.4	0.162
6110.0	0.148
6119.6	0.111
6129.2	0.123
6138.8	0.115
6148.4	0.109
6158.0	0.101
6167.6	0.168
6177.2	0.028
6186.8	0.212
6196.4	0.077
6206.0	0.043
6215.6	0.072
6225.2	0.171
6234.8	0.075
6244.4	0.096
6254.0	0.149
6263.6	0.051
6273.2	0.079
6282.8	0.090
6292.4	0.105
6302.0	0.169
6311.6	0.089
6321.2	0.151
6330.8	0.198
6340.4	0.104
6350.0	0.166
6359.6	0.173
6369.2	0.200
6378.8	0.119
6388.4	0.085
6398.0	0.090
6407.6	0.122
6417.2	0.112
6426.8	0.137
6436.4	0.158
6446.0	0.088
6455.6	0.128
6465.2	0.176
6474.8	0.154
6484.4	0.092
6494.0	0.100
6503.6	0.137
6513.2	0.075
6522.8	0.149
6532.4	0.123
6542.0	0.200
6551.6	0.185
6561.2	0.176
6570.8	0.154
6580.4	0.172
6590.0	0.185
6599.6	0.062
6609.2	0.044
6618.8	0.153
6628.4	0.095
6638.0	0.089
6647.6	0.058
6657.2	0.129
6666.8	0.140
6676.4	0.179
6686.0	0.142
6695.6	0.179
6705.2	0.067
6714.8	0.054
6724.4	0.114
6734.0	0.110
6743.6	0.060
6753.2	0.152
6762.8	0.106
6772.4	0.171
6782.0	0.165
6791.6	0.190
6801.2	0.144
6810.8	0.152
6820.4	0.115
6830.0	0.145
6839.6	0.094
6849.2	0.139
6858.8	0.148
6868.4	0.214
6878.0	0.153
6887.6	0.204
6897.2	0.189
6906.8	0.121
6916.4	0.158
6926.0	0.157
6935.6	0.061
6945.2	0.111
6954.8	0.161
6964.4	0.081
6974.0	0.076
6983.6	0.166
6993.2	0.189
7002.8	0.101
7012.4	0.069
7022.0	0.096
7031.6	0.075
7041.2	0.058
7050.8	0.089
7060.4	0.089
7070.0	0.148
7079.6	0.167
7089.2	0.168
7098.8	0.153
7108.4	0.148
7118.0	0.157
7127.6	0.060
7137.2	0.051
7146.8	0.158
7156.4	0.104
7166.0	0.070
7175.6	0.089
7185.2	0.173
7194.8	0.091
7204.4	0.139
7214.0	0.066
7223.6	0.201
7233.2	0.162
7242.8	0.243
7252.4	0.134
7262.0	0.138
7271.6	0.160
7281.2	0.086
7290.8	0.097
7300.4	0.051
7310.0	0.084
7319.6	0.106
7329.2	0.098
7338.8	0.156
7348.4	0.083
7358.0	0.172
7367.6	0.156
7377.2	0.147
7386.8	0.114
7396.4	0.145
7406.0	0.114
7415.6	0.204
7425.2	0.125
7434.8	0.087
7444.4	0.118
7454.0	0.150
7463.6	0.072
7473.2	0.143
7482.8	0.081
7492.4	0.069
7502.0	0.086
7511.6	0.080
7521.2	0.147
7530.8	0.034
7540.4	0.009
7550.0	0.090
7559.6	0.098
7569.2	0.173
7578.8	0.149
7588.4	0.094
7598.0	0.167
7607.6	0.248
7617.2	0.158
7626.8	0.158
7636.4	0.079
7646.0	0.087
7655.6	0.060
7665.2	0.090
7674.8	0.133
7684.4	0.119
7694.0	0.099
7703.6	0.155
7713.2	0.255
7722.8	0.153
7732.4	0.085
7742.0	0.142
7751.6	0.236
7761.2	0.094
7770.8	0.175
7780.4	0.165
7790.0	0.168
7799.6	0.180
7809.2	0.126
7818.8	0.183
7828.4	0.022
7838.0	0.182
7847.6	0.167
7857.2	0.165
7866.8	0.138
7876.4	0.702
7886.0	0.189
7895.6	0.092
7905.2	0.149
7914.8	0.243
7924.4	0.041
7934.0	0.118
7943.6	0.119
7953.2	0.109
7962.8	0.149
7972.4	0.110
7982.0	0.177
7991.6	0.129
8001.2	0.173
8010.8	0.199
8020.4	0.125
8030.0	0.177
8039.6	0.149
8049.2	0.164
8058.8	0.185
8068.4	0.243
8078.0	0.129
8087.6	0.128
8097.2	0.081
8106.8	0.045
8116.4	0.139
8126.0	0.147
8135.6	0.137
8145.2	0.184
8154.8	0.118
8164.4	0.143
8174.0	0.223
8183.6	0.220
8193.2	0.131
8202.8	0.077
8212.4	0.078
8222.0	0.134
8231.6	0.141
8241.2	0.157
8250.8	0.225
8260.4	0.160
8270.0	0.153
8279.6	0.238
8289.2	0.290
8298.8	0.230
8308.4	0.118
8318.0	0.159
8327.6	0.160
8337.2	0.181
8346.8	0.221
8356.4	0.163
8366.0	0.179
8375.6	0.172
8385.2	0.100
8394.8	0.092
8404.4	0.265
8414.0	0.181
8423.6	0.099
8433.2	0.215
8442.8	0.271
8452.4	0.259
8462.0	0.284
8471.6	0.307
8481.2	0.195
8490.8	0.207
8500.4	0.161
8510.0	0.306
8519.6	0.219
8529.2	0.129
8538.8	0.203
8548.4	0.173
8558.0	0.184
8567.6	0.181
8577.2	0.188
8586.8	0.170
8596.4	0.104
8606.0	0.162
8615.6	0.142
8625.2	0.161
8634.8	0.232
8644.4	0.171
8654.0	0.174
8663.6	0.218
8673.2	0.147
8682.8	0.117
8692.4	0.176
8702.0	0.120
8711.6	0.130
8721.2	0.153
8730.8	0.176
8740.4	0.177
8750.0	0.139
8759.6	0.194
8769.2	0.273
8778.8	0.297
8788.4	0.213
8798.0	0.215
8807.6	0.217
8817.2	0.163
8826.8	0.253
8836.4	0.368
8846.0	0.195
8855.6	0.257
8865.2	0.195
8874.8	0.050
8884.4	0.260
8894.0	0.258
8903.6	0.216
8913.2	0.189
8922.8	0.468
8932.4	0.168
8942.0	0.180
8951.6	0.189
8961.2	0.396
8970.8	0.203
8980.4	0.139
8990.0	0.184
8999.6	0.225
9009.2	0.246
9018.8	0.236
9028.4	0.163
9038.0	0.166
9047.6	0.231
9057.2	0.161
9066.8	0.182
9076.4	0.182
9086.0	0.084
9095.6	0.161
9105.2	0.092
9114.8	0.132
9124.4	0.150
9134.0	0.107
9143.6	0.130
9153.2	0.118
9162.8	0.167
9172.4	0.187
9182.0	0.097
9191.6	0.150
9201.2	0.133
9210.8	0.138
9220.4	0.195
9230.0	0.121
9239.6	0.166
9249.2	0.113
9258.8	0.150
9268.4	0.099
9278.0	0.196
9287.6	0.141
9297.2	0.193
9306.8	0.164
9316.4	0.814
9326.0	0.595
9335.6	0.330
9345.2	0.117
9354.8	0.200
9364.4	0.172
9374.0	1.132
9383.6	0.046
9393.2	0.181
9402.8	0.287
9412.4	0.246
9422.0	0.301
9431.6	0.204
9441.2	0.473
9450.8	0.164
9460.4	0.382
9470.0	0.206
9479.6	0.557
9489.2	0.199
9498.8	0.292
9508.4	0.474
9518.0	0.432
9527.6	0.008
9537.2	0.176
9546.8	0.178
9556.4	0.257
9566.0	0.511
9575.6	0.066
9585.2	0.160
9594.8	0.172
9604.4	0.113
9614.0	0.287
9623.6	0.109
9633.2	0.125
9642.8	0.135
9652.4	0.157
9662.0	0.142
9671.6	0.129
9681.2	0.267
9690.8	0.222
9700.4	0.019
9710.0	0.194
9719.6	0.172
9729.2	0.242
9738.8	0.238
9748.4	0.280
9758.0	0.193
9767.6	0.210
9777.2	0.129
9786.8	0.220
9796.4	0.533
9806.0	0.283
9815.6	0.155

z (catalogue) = 1.113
